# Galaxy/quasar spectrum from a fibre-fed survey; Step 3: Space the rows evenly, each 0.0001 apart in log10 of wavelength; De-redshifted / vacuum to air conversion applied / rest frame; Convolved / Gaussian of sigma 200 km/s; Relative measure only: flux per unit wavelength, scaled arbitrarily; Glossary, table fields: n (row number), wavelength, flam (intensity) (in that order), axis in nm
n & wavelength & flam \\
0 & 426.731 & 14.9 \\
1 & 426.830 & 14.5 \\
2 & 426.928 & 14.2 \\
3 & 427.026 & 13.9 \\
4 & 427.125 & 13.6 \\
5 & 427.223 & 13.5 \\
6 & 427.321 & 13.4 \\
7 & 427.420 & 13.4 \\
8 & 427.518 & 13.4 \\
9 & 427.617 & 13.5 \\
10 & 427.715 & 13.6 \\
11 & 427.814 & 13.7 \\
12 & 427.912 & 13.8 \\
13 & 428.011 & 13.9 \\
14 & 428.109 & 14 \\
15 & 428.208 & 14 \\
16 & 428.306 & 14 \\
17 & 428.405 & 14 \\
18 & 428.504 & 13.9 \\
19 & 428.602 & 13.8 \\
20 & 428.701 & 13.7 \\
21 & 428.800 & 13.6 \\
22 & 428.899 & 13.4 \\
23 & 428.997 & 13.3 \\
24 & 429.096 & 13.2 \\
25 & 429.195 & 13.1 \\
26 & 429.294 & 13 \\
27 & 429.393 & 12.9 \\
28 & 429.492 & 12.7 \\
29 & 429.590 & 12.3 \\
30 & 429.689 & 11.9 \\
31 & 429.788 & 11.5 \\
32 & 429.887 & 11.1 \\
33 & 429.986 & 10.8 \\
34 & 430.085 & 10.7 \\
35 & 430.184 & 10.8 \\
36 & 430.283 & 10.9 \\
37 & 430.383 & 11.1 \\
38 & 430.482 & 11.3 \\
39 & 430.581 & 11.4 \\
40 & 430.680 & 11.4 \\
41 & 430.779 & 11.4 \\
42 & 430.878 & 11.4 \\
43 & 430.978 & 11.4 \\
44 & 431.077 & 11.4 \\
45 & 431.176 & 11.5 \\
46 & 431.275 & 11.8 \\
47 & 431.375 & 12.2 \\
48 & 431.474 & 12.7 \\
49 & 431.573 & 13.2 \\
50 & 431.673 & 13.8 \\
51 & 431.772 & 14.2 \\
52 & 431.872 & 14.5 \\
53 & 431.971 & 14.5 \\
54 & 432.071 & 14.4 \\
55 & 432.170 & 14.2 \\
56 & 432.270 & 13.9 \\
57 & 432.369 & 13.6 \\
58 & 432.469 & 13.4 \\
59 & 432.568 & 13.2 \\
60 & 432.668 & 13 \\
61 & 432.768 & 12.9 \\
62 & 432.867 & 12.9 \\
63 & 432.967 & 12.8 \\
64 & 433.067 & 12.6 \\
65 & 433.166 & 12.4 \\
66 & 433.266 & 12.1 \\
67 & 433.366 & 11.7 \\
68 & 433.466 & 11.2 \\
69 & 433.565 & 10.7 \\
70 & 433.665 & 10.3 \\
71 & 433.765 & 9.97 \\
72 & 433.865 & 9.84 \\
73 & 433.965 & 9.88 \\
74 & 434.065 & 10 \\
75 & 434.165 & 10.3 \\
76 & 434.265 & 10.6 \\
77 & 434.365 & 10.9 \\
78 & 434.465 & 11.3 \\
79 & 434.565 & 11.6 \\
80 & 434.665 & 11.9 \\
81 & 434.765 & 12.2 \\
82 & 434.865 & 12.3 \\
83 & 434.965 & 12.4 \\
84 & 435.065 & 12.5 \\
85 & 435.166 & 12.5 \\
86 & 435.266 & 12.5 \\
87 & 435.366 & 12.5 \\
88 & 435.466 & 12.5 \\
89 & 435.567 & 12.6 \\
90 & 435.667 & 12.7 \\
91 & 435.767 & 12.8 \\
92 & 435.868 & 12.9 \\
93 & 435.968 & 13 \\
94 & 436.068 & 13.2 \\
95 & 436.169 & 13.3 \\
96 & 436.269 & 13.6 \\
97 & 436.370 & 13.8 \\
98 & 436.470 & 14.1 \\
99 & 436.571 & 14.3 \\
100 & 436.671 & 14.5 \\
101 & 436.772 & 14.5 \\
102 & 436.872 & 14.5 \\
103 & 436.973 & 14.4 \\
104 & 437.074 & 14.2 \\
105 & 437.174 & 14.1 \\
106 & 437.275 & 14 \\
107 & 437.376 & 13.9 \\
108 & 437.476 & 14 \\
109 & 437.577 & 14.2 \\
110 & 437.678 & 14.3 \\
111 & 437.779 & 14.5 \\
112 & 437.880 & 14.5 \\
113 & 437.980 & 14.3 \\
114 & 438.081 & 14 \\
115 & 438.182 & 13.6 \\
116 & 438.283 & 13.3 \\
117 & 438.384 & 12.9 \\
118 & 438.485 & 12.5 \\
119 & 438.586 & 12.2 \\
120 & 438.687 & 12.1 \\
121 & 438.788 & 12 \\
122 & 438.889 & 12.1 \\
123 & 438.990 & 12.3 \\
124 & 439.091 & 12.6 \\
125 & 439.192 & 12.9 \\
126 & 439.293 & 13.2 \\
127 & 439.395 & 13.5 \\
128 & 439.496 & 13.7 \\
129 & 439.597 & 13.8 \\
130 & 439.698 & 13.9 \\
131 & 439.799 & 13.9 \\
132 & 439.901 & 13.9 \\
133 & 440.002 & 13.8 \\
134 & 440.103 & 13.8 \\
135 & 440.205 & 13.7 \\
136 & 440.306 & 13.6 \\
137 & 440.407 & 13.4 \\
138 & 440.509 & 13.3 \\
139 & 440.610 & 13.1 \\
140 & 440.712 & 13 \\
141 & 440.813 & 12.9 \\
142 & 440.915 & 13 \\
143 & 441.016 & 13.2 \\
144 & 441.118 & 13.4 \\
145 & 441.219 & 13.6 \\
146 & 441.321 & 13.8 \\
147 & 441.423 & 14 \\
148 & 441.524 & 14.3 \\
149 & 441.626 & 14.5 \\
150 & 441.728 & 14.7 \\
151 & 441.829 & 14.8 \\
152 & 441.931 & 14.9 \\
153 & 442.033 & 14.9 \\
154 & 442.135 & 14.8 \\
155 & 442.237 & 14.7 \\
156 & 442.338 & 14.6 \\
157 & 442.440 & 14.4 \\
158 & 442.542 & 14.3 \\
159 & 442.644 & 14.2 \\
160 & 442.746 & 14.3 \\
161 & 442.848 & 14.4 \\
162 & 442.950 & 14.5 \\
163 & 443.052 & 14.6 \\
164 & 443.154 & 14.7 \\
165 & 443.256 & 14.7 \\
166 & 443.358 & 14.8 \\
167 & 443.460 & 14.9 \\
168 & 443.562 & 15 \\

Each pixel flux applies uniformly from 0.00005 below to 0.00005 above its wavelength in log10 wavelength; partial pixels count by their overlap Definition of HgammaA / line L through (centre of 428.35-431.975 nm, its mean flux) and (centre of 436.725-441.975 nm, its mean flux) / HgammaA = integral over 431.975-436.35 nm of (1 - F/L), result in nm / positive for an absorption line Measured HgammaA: 0.23 nm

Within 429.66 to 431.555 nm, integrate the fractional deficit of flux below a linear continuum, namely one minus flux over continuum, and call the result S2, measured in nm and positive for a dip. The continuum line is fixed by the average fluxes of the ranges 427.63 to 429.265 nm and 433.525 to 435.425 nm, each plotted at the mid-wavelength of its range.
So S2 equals 0.20 nm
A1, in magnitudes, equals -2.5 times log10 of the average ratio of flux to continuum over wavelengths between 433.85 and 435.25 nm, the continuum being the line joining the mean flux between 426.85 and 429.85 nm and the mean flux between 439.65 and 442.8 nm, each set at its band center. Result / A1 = 0.20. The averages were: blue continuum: 13.4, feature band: 11.4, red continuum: 14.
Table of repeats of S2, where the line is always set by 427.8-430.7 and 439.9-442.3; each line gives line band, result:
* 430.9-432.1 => 0.00 nm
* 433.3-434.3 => 0.20 nm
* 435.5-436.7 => 0.00 nm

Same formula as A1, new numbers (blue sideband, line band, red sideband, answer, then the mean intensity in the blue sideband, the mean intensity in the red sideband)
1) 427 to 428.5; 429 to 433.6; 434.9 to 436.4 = 0.08 mag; 13.7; 12.8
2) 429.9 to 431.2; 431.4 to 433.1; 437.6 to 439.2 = -0.16 mag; 11.2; 13.2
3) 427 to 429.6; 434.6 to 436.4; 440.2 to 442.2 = 0.08 mag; 13.5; 13.9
